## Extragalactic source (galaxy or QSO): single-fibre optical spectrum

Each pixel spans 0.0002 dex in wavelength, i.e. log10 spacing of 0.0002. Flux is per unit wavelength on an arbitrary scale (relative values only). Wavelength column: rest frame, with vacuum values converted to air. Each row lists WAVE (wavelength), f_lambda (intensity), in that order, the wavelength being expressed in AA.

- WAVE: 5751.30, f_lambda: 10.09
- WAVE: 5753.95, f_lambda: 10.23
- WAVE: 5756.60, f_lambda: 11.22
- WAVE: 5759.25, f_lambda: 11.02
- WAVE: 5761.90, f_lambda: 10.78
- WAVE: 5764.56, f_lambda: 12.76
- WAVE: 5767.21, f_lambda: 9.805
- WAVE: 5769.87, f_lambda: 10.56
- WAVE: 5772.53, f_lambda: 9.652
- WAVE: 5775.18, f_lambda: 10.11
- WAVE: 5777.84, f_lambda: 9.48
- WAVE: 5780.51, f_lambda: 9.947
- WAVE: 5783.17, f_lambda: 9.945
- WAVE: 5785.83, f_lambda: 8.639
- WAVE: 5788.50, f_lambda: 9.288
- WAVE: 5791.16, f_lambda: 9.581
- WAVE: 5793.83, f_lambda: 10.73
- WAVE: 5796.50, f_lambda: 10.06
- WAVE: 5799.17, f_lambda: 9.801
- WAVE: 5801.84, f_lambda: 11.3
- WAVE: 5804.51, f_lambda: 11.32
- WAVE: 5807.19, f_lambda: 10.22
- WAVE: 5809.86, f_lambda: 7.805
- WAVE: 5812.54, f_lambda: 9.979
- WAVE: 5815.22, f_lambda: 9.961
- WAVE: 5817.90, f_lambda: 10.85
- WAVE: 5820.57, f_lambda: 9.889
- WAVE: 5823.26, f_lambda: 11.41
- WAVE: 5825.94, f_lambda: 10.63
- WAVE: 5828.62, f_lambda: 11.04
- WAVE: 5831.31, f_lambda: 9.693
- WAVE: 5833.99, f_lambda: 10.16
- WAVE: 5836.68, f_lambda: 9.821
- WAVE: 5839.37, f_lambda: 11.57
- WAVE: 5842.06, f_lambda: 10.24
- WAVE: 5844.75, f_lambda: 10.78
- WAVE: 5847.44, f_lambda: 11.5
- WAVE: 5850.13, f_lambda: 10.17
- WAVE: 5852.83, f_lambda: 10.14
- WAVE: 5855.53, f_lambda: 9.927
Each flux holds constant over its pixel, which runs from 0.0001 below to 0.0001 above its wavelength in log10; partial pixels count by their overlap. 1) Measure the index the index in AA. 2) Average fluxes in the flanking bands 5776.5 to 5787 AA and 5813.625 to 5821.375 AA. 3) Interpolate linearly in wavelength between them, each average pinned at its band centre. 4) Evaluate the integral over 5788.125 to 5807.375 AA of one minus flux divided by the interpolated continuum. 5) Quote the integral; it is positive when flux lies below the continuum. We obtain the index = -1.0 AA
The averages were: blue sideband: 9.51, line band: 10.3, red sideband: 10.3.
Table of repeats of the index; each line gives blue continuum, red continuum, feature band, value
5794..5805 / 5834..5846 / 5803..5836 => 1.0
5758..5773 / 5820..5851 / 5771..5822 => 3.8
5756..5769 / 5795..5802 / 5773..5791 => 1.8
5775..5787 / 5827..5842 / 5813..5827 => -0.4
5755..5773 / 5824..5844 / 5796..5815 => 1.0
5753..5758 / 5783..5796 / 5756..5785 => -0.4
